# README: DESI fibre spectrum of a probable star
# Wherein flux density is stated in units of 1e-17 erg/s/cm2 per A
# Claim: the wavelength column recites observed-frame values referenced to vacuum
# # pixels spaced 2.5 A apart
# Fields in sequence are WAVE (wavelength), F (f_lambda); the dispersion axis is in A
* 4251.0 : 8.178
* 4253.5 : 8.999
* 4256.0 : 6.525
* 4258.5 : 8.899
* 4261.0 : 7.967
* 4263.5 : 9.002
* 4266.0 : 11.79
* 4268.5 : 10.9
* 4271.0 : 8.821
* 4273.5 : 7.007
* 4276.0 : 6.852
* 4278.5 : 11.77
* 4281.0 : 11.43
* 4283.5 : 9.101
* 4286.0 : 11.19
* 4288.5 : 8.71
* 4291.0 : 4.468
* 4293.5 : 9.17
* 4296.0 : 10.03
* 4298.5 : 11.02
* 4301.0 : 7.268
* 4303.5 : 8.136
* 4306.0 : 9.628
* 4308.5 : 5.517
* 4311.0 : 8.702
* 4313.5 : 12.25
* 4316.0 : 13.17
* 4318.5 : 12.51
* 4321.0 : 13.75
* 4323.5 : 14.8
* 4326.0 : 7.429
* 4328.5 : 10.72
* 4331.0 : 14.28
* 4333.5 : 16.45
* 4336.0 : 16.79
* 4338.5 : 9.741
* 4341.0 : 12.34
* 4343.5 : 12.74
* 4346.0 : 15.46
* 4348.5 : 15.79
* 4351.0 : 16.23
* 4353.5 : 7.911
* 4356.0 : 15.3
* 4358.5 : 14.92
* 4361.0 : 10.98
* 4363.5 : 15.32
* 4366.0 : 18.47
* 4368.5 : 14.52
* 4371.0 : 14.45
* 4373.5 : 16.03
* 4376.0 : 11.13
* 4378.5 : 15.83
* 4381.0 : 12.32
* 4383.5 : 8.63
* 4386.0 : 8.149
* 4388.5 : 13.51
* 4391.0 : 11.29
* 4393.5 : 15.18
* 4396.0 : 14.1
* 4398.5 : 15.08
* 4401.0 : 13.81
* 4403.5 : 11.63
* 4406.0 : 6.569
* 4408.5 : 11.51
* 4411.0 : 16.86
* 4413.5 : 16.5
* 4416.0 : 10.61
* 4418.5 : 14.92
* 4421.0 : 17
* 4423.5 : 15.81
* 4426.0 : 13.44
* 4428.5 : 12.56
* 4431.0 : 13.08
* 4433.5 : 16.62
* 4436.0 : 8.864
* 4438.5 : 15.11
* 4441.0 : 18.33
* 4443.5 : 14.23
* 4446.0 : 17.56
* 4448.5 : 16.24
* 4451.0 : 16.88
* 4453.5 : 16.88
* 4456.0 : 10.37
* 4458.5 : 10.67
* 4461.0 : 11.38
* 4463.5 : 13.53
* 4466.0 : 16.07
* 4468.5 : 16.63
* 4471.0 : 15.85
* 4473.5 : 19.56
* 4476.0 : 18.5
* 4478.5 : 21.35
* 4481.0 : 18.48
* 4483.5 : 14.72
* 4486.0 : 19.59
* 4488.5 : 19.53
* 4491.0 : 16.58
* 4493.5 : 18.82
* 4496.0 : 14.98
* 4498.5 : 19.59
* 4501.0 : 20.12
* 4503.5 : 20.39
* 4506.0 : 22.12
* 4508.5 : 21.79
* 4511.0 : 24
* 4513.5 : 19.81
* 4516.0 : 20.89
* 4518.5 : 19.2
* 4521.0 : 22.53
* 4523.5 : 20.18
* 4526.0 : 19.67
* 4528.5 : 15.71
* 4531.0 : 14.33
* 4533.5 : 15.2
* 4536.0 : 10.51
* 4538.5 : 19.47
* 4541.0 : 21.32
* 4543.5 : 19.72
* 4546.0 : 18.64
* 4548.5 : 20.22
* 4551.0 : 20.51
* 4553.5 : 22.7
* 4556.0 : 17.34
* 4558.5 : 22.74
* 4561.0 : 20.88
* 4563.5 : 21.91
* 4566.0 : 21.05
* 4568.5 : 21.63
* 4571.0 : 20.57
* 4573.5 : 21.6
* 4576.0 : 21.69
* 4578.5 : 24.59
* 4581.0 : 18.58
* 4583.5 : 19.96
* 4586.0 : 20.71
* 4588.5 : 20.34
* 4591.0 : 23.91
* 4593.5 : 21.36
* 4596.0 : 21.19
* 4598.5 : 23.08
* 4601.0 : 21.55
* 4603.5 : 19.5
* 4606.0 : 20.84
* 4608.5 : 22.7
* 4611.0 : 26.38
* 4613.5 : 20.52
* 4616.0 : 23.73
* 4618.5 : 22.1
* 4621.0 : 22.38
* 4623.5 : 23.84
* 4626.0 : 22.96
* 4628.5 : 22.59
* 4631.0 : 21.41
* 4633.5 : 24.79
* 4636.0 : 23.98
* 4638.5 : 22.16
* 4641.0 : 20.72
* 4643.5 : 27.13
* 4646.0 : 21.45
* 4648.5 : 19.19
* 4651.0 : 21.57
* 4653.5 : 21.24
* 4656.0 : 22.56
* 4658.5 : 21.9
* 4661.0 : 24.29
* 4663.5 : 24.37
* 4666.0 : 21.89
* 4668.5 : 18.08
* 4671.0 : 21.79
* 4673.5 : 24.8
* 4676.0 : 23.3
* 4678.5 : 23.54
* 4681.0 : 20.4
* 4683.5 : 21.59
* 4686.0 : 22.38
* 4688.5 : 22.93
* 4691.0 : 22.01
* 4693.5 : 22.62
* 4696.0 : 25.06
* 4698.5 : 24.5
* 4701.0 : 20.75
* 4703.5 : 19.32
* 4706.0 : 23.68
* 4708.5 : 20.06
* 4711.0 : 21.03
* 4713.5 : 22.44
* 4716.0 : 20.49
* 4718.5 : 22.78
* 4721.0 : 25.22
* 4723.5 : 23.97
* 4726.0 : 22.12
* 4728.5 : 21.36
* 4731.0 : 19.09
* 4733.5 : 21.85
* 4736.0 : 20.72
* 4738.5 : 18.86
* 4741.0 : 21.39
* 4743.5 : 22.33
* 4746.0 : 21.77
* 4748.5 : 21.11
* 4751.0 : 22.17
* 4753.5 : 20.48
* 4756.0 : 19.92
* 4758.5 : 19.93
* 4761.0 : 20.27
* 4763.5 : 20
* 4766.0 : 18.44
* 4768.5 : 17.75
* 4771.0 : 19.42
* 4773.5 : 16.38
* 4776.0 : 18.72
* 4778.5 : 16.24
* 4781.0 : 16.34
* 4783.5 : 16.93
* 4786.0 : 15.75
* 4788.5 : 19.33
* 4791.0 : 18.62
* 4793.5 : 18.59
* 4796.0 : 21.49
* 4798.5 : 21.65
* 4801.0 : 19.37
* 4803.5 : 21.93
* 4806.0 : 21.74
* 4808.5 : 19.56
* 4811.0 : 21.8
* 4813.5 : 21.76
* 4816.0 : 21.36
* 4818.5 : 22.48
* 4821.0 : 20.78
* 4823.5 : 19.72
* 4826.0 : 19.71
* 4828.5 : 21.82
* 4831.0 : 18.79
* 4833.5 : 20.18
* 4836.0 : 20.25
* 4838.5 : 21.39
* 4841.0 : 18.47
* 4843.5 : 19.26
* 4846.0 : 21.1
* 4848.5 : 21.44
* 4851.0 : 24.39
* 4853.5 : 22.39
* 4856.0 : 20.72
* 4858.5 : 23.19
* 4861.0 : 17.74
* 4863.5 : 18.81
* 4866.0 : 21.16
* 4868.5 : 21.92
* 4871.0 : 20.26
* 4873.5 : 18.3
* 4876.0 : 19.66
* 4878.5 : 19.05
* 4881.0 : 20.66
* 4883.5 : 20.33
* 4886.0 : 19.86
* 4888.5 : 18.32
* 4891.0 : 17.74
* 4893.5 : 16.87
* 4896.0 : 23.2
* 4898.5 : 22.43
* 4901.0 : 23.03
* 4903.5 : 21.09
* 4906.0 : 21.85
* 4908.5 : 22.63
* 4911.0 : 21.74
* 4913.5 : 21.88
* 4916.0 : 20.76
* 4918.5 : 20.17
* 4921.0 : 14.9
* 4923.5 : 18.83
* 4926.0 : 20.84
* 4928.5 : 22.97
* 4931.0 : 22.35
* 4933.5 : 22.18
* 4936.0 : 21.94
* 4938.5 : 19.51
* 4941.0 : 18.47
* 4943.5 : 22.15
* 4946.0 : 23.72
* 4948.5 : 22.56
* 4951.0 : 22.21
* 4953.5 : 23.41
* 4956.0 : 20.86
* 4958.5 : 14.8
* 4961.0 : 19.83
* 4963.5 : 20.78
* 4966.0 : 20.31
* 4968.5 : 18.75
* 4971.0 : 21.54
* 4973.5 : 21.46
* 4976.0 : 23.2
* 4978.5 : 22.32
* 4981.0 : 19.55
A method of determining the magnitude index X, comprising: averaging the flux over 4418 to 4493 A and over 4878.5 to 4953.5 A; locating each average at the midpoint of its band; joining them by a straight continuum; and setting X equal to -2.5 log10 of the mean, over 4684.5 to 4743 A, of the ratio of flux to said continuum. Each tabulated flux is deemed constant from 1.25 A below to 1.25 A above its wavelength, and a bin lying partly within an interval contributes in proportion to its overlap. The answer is -0.18 mag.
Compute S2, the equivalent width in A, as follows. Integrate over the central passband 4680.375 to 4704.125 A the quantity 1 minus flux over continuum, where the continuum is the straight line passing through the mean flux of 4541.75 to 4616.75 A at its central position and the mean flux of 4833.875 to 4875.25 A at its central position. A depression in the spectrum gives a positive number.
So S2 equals -1.4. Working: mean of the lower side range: 21.3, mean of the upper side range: 20.7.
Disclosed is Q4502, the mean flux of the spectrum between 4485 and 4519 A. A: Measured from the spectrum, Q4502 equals 19.8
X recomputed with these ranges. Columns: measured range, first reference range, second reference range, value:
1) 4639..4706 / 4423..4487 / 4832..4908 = -0.23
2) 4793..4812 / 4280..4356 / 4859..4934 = -0.11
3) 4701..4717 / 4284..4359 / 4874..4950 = -0.20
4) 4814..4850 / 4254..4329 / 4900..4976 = -0.08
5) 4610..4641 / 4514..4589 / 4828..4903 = -0.15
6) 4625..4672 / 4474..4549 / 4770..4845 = -0.16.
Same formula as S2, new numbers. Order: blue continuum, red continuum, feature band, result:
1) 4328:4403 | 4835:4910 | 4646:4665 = -4.9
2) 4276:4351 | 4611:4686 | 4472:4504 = -2.8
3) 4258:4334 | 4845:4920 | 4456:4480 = -4.5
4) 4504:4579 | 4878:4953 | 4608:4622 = -1.9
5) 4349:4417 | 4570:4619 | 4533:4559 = 1.2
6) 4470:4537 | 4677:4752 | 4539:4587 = -3.0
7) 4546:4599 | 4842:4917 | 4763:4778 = 1.9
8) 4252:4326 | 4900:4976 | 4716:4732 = -4.8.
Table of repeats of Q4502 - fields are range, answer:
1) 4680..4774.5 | 21.2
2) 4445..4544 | 17.8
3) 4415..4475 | 14.7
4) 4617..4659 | 22.5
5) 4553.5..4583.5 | 21.2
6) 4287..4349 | 11.2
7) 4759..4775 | 18.8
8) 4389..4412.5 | 13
